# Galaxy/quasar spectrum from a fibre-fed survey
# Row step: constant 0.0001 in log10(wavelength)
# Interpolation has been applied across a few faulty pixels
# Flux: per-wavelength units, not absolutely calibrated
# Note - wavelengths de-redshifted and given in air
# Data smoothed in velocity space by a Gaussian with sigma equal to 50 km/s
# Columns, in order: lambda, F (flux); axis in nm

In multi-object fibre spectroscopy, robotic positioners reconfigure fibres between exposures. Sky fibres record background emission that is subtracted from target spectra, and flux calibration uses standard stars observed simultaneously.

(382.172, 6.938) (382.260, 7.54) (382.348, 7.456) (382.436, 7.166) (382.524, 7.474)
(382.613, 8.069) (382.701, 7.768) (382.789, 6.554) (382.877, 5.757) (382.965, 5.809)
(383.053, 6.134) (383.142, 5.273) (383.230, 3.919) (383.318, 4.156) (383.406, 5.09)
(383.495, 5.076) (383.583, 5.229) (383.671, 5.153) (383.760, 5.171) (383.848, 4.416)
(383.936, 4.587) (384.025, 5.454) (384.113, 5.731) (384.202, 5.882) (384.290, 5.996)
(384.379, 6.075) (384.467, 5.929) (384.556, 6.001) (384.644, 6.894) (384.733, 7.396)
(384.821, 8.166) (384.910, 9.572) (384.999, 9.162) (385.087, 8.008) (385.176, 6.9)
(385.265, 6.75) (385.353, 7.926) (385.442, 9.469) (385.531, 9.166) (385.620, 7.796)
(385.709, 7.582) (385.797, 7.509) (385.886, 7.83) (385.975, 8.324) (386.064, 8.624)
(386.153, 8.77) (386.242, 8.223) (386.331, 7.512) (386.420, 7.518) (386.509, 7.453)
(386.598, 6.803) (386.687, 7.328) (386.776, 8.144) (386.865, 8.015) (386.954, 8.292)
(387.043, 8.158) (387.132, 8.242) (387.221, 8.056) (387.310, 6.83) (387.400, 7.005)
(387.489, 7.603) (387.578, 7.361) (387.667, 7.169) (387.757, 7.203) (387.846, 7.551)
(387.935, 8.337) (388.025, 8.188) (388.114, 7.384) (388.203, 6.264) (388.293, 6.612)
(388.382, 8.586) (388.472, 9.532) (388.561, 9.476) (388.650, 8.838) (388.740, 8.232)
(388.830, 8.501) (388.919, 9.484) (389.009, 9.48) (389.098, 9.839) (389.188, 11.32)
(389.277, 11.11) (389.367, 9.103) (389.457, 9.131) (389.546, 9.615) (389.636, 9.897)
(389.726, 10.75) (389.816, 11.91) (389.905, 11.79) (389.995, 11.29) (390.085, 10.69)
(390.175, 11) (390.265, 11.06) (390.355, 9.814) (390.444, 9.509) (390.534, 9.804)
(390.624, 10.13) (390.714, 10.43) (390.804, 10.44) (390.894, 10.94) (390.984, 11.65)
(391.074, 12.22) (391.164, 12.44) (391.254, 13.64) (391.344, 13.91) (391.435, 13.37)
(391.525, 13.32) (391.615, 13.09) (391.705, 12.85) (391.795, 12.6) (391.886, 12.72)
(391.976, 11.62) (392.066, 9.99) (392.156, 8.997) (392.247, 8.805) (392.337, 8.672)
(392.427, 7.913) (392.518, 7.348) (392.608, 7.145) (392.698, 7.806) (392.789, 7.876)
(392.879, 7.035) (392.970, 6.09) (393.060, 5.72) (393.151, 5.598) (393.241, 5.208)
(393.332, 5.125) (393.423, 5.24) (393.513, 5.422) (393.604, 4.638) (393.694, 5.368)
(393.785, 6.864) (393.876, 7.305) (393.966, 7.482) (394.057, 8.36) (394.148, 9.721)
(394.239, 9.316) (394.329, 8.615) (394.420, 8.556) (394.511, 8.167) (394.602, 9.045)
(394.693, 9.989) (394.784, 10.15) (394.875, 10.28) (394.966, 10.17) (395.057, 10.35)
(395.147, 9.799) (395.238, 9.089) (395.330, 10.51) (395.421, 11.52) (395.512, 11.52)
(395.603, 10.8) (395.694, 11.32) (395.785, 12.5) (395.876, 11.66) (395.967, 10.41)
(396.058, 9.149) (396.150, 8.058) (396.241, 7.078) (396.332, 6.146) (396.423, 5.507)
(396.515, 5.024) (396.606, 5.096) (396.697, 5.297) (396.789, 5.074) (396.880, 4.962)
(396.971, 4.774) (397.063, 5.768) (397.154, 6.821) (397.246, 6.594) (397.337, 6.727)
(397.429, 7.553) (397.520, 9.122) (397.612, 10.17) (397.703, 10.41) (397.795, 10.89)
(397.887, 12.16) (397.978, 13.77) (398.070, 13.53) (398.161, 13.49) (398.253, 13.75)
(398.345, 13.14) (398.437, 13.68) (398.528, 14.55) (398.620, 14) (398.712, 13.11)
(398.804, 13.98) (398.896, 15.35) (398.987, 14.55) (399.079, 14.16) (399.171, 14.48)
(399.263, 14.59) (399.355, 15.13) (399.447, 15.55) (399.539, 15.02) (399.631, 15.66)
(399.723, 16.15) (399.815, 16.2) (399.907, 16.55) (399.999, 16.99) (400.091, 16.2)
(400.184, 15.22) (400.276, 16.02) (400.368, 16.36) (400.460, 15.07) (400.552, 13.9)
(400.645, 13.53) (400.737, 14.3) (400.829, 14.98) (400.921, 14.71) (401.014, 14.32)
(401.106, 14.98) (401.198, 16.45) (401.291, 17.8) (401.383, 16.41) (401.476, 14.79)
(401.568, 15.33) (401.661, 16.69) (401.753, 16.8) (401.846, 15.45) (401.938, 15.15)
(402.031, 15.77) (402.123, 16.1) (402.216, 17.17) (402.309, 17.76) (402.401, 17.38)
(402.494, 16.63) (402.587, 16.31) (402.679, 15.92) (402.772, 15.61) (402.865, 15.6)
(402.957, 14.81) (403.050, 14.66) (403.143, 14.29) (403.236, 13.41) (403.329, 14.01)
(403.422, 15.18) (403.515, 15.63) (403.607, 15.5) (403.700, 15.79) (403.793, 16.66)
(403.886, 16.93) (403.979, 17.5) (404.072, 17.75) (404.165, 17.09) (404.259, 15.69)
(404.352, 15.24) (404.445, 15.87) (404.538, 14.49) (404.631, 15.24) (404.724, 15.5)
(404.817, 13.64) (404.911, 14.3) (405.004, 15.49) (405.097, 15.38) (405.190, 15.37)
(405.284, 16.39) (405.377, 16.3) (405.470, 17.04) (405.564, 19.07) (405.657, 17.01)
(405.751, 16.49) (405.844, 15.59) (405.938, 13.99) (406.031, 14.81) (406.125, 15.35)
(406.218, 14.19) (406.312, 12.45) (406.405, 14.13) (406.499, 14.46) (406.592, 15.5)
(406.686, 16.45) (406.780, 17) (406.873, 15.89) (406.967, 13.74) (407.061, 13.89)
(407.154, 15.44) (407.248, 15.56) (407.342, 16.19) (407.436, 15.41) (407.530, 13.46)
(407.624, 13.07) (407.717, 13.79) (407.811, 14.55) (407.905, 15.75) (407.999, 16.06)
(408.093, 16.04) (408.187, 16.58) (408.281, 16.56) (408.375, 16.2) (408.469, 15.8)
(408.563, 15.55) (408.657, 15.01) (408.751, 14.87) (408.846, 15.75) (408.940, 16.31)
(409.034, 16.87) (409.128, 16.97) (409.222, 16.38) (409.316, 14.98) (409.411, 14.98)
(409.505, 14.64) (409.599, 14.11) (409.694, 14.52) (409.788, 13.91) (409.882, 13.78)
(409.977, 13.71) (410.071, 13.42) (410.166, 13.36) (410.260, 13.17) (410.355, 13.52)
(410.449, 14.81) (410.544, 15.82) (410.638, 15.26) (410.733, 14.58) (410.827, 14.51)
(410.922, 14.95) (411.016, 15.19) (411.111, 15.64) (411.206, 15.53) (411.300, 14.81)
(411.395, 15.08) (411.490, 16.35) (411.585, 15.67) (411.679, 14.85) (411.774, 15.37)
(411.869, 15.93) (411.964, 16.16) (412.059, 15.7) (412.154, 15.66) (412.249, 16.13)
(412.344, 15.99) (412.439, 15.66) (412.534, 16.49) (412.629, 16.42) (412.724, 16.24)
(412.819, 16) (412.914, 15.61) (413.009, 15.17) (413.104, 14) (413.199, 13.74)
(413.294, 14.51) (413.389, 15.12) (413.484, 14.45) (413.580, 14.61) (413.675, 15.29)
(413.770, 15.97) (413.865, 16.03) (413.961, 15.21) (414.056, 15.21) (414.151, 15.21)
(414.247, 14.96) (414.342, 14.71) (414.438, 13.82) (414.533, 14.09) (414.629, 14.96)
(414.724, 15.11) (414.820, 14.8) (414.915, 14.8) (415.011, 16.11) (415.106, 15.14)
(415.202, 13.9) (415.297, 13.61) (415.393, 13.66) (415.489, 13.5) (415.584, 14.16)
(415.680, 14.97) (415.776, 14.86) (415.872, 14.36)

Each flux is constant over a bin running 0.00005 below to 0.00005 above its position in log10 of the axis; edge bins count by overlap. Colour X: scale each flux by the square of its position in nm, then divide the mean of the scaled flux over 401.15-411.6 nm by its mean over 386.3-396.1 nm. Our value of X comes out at 1.8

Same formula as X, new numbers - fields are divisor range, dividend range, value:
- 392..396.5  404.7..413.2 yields 1.97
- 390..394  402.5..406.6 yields 1.78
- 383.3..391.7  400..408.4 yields 1.96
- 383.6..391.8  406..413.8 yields 1.93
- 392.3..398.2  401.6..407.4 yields 1.98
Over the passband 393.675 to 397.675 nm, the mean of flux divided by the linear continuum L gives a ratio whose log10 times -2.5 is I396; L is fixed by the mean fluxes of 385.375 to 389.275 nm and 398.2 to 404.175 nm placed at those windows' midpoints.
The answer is 0.43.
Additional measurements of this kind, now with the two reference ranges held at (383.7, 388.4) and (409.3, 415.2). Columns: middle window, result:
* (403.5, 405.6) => -0.24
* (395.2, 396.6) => 0.11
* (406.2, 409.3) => -0.12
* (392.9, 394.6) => 0.37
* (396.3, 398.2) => 0.31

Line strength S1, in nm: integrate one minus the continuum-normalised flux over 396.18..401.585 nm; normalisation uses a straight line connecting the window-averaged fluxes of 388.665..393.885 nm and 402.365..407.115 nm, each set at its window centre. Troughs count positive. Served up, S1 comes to 0.28 nm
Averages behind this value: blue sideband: 9.54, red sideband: 15.5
